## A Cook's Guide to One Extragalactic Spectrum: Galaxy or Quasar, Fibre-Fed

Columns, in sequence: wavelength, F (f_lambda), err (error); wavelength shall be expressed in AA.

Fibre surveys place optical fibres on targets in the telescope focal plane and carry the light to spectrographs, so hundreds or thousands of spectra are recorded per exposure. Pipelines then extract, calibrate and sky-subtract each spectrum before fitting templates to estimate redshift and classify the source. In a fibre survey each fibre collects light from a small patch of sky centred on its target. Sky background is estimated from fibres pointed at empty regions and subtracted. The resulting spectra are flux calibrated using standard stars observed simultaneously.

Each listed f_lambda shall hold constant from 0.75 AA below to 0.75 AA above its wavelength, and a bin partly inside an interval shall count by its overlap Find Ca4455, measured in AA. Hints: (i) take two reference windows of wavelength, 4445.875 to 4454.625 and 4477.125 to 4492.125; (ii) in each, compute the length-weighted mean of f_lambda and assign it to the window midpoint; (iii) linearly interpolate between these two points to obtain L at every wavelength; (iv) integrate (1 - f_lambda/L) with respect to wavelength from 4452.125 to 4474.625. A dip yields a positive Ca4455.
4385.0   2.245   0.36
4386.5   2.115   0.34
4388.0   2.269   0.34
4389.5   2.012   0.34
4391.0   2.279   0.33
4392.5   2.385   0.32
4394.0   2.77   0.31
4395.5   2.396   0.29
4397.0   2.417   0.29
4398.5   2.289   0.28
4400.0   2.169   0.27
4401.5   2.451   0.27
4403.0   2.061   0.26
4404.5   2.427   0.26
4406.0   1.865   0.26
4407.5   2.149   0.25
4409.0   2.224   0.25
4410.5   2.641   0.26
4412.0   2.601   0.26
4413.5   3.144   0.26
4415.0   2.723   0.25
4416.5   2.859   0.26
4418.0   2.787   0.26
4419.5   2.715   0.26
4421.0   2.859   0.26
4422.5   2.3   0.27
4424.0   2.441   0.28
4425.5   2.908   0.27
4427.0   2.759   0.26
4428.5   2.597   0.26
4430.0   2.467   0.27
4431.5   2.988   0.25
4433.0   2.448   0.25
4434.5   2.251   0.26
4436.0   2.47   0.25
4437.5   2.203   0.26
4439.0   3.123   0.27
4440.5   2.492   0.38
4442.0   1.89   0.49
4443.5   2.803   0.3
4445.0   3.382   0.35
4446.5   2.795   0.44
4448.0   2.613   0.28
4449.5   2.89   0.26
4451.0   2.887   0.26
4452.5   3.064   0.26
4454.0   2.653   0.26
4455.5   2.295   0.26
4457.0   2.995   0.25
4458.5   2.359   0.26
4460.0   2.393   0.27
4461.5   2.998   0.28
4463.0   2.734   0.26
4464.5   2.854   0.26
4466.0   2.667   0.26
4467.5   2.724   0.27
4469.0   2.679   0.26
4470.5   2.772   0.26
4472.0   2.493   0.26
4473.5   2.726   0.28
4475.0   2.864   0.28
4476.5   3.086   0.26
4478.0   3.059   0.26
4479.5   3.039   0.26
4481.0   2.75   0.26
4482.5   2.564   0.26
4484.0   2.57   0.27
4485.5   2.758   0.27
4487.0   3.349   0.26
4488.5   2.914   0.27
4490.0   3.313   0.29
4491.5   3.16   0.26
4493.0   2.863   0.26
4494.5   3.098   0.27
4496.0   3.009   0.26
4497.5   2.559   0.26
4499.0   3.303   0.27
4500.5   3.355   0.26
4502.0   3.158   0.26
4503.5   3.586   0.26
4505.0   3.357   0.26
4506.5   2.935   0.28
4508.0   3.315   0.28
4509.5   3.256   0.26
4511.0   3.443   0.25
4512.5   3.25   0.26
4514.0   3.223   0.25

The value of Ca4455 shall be 1.4 AA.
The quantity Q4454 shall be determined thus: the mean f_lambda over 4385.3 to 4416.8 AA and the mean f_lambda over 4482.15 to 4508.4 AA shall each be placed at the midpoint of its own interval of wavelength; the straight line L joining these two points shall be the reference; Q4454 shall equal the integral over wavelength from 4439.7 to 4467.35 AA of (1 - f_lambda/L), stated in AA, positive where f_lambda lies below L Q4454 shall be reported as 0.5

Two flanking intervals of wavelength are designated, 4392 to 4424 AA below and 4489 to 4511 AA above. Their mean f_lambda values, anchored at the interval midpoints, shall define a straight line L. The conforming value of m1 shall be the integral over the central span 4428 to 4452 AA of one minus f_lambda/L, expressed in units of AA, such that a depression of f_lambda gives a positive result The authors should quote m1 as 0.68 AA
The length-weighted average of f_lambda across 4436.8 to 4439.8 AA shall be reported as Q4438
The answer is 2.67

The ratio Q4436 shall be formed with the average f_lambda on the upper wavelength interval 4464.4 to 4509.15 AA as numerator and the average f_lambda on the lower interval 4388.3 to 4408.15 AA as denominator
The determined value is 1.30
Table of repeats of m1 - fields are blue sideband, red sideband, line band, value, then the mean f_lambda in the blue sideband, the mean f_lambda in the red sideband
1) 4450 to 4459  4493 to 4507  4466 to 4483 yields 0.7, 2.72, 3.14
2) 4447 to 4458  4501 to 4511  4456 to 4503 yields 2.3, 2.76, 3.28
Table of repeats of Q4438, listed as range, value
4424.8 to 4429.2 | 2.75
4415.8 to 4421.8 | 2.8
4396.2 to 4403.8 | 2.28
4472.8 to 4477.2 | 2.89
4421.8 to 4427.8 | 2.6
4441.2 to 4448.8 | 2.7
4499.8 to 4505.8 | 3.36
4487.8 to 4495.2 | 3.07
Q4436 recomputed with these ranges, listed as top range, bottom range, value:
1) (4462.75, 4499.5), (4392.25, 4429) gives 1.14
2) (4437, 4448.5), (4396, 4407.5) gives 1.20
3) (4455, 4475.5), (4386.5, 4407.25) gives 1.18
